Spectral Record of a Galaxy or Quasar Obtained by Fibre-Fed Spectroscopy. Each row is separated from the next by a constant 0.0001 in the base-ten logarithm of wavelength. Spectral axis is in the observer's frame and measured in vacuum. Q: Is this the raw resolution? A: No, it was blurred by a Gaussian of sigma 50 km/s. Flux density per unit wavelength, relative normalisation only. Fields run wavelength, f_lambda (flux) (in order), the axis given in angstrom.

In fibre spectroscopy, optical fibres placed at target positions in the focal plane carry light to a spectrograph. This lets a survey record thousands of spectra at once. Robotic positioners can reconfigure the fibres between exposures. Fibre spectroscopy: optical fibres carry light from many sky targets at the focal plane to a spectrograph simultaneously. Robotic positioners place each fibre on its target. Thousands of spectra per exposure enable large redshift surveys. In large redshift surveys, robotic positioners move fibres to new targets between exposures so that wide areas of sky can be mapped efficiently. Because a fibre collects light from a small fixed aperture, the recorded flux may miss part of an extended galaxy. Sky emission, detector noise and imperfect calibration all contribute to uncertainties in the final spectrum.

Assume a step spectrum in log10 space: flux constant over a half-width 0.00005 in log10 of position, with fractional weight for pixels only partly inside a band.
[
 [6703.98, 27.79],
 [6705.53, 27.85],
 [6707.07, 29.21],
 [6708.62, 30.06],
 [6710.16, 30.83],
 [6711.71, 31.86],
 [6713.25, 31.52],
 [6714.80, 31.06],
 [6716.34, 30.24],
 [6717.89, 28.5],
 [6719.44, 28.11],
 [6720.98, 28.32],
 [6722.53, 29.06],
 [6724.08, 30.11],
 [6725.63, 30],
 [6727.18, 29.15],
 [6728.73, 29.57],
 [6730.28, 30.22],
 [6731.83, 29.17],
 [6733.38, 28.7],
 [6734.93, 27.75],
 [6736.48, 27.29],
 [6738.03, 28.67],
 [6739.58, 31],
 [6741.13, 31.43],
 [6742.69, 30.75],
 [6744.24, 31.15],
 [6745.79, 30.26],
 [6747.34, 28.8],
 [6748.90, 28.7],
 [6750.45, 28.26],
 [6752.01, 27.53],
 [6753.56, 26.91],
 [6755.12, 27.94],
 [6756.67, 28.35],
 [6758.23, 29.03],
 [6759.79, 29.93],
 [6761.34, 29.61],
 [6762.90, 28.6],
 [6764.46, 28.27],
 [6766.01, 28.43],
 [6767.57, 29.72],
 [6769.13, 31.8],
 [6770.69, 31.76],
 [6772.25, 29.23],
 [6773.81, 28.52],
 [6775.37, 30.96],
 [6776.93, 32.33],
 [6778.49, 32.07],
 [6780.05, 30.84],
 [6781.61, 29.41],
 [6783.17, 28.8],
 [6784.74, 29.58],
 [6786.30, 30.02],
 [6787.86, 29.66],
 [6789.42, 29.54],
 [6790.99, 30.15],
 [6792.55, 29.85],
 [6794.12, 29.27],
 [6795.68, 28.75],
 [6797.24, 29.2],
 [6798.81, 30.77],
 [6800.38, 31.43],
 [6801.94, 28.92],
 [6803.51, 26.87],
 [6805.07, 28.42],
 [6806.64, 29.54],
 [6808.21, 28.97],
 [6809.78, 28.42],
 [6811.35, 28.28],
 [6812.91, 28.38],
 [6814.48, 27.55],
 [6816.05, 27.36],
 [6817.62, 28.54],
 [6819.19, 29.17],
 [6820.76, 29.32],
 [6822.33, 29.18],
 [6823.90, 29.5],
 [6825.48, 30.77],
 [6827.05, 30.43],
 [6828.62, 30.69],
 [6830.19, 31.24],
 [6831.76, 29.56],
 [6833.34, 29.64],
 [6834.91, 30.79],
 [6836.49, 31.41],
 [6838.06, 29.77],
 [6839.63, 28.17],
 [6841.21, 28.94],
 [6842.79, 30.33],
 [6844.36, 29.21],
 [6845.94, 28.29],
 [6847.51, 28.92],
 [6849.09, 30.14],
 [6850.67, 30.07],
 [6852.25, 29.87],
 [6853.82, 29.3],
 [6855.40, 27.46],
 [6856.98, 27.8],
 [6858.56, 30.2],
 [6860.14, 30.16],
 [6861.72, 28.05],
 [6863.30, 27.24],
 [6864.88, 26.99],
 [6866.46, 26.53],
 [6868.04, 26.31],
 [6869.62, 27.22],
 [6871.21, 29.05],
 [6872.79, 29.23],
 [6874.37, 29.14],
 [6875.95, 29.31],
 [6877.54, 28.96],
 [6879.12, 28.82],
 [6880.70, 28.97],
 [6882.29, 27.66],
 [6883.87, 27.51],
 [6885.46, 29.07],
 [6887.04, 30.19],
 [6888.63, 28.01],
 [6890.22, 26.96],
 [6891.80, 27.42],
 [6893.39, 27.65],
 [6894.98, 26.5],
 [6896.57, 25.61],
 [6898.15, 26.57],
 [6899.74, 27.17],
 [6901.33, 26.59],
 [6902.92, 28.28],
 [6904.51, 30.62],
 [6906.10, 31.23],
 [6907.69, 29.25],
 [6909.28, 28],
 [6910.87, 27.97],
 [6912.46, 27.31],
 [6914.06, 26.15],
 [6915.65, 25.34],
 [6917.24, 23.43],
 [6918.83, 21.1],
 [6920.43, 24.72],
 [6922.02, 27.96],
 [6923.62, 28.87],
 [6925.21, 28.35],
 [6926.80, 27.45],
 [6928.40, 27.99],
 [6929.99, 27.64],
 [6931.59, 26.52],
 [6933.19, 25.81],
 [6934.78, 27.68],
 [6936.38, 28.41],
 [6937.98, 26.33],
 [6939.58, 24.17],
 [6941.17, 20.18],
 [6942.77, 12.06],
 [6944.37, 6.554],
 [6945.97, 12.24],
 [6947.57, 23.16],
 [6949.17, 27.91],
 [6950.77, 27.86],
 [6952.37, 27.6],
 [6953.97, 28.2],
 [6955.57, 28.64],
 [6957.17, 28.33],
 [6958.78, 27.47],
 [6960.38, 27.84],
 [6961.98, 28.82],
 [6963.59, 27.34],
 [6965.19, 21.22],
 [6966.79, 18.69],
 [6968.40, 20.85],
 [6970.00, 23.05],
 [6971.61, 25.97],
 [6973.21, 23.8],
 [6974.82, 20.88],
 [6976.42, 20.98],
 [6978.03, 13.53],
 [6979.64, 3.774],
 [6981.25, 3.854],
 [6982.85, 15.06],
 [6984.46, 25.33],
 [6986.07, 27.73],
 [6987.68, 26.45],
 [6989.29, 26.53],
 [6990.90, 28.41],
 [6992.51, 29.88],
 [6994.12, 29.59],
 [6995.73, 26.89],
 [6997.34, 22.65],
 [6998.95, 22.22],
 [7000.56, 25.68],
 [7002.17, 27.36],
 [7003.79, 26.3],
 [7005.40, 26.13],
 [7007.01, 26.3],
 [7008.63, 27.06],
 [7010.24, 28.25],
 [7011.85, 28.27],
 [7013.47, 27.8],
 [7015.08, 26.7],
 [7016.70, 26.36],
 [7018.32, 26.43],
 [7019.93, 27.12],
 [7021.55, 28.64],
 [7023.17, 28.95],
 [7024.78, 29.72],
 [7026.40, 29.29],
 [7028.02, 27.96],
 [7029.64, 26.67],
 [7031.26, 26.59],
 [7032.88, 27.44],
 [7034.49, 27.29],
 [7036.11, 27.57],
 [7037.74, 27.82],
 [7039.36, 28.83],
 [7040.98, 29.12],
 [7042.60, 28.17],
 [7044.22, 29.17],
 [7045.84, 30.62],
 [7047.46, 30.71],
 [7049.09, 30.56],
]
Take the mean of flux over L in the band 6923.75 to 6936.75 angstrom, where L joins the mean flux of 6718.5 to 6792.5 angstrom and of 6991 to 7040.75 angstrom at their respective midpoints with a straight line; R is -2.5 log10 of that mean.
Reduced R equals 0.02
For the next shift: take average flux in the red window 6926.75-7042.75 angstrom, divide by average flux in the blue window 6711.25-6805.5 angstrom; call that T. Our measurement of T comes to 0.84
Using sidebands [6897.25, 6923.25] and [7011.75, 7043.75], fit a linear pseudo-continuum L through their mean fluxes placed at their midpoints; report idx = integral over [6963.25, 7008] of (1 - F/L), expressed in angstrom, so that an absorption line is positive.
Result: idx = 7.9 angstrom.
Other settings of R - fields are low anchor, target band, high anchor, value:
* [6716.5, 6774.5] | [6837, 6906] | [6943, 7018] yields -0.08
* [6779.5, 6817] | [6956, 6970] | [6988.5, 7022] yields 0.10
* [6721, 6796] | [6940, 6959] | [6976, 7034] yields 0.16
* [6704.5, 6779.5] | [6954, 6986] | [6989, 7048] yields 0.28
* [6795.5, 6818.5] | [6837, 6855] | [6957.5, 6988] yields -0.09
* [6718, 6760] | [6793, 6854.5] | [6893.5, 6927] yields -0.05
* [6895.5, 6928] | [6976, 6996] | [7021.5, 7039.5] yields 0.29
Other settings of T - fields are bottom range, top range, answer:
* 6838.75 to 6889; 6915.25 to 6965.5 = 0.87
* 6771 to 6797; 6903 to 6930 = 0.91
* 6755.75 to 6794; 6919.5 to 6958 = 0.83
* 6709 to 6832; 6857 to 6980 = 0.87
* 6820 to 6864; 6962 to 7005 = 0.77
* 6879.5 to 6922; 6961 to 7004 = 0.83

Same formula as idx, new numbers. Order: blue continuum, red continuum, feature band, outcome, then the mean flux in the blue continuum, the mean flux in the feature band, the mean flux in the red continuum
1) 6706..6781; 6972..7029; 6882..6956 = 0.8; 29.6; 26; 24.6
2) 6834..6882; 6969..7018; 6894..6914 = -0.5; 28.9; 27.9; 23.8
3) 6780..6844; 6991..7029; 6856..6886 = 0.5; 29.4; 28.3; 27.2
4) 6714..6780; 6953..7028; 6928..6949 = 2.9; 29.5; 22.3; 24.8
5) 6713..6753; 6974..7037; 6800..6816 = -0.2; 29.4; 28.6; 25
